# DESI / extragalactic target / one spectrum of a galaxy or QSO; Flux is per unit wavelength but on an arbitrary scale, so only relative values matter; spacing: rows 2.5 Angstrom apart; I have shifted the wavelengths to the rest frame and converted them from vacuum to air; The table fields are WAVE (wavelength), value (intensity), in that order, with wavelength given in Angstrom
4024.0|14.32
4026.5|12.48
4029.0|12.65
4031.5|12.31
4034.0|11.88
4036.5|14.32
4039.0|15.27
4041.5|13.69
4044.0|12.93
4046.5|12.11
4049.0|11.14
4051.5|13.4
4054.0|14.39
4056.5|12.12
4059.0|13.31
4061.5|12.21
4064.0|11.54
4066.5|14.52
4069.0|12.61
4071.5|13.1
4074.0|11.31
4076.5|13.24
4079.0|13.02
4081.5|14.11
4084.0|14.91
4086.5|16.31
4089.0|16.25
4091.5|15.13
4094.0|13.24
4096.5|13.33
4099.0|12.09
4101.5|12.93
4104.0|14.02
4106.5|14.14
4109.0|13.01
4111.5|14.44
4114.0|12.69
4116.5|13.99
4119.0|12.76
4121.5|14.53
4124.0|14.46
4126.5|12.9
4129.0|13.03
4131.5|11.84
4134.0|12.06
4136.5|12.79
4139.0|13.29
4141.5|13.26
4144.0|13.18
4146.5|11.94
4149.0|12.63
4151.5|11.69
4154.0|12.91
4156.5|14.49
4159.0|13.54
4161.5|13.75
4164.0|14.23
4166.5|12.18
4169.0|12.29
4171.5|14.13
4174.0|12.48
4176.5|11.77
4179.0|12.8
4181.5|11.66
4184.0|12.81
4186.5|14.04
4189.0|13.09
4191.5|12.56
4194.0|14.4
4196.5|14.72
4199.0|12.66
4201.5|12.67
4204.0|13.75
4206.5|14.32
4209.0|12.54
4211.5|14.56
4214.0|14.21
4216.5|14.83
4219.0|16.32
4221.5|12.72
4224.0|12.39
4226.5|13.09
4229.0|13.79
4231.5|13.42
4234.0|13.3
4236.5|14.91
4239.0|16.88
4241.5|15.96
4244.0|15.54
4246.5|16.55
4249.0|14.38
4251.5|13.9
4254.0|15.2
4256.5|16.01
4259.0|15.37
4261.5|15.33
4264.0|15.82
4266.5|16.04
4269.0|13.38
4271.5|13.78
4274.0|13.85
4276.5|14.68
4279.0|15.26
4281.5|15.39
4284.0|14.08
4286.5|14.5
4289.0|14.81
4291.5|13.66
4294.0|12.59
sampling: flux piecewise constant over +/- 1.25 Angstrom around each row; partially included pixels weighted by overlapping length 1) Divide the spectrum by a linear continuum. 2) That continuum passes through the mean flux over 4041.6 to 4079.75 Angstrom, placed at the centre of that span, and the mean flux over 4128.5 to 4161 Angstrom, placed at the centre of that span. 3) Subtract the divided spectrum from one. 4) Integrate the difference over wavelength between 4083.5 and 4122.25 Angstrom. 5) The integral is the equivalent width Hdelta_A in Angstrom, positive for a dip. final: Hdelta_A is -3.53 Angstrom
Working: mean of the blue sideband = 12.8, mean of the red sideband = 12.8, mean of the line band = 14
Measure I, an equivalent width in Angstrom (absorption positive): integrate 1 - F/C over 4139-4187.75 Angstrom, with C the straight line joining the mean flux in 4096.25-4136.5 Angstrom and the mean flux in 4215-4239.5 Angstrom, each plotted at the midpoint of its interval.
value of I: 2.3 Angstrom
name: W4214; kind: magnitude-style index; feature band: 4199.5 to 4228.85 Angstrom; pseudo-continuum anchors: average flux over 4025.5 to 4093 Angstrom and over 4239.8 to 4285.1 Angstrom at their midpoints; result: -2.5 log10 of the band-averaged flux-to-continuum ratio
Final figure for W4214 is 0.07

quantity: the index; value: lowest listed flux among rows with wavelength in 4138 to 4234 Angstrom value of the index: 11.66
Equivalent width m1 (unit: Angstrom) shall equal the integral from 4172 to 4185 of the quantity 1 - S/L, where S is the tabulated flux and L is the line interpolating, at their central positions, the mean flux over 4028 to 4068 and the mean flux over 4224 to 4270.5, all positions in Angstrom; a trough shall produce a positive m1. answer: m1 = 1.7 Angstrom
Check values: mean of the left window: 13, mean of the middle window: 12.4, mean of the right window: 14.9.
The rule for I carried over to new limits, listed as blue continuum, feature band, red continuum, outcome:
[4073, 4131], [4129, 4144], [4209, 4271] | 1.3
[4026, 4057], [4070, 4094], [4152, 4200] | -1.9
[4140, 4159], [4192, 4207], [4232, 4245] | 0.6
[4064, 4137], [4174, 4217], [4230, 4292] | 3.0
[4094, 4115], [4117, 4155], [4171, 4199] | 0.9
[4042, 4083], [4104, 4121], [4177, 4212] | -0.8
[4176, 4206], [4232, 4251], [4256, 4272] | -0.9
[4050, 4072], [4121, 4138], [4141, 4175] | 0.0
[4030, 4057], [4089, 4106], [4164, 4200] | -0.8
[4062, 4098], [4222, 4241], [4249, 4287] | 0.8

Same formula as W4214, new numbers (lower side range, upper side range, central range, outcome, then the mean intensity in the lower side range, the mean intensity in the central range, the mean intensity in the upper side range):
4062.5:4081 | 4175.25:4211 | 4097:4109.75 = -0.03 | 12.8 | 13.3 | 13.2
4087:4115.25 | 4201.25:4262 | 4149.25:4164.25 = 0.06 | 13.8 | 13.3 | 14.5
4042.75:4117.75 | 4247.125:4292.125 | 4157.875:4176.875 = 0.07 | 13.4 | 13.1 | 14.8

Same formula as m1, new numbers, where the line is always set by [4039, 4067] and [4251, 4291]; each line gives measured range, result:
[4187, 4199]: 0.46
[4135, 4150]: 0.94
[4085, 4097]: -1.54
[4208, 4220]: -0.13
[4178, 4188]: 0.87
